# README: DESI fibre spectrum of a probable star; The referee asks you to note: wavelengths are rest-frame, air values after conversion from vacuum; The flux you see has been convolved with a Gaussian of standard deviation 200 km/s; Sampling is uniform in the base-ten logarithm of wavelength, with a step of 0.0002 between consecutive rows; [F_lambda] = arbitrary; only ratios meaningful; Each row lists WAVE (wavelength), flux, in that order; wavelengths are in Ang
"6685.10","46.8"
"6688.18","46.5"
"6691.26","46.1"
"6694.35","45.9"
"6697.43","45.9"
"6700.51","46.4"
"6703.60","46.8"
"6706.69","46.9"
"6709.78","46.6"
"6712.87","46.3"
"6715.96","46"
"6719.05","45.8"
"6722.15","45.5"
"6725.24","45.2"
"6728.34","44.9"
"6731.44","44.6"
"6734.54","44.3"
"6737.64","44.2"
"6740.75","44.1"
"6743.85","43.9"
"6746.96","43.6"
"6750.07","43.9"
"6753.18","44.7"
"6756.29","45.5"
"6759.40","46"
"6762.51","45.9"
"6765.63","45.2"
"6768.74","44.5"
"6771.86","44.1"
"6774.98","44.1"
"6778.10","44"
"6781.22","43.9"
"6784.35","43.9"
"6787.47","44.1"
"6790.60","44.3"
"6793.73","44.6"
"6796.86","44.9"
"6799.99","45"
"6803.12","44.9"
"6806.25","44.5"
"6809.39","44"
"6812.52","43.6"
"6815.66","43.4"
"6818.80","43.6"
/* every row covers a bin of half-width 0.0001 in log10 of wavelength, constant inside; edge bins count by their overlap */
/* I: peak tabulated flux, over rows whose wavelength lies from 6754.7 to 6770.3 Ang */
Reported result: 46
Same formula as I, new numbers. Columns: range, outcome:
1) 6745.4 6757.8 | 45.5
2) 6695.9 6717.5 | 46.9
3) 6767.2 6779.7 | 44.5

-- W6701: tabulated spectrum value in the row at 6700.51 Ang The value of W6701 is 46.4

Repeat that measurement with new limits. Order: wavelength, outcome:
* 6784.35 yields 43.9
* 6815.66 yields 43.4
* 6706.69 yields 46.9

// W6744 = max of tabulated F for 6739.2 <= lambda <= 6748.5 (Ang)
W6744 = 44.1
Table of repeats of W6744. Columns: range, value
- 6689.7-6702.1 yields 46.4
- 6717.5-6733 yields 45.8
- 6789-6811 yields 45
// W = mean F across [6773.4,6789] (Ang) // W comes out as 44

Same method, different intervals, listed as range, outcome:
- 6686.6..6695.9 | 46.1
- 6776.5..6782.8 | 43.9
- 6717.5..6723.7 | 45.7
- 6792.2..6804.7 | 44.9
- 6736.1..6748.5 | 43.9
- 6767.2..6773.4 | 44.3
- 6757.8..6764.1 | 45.9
